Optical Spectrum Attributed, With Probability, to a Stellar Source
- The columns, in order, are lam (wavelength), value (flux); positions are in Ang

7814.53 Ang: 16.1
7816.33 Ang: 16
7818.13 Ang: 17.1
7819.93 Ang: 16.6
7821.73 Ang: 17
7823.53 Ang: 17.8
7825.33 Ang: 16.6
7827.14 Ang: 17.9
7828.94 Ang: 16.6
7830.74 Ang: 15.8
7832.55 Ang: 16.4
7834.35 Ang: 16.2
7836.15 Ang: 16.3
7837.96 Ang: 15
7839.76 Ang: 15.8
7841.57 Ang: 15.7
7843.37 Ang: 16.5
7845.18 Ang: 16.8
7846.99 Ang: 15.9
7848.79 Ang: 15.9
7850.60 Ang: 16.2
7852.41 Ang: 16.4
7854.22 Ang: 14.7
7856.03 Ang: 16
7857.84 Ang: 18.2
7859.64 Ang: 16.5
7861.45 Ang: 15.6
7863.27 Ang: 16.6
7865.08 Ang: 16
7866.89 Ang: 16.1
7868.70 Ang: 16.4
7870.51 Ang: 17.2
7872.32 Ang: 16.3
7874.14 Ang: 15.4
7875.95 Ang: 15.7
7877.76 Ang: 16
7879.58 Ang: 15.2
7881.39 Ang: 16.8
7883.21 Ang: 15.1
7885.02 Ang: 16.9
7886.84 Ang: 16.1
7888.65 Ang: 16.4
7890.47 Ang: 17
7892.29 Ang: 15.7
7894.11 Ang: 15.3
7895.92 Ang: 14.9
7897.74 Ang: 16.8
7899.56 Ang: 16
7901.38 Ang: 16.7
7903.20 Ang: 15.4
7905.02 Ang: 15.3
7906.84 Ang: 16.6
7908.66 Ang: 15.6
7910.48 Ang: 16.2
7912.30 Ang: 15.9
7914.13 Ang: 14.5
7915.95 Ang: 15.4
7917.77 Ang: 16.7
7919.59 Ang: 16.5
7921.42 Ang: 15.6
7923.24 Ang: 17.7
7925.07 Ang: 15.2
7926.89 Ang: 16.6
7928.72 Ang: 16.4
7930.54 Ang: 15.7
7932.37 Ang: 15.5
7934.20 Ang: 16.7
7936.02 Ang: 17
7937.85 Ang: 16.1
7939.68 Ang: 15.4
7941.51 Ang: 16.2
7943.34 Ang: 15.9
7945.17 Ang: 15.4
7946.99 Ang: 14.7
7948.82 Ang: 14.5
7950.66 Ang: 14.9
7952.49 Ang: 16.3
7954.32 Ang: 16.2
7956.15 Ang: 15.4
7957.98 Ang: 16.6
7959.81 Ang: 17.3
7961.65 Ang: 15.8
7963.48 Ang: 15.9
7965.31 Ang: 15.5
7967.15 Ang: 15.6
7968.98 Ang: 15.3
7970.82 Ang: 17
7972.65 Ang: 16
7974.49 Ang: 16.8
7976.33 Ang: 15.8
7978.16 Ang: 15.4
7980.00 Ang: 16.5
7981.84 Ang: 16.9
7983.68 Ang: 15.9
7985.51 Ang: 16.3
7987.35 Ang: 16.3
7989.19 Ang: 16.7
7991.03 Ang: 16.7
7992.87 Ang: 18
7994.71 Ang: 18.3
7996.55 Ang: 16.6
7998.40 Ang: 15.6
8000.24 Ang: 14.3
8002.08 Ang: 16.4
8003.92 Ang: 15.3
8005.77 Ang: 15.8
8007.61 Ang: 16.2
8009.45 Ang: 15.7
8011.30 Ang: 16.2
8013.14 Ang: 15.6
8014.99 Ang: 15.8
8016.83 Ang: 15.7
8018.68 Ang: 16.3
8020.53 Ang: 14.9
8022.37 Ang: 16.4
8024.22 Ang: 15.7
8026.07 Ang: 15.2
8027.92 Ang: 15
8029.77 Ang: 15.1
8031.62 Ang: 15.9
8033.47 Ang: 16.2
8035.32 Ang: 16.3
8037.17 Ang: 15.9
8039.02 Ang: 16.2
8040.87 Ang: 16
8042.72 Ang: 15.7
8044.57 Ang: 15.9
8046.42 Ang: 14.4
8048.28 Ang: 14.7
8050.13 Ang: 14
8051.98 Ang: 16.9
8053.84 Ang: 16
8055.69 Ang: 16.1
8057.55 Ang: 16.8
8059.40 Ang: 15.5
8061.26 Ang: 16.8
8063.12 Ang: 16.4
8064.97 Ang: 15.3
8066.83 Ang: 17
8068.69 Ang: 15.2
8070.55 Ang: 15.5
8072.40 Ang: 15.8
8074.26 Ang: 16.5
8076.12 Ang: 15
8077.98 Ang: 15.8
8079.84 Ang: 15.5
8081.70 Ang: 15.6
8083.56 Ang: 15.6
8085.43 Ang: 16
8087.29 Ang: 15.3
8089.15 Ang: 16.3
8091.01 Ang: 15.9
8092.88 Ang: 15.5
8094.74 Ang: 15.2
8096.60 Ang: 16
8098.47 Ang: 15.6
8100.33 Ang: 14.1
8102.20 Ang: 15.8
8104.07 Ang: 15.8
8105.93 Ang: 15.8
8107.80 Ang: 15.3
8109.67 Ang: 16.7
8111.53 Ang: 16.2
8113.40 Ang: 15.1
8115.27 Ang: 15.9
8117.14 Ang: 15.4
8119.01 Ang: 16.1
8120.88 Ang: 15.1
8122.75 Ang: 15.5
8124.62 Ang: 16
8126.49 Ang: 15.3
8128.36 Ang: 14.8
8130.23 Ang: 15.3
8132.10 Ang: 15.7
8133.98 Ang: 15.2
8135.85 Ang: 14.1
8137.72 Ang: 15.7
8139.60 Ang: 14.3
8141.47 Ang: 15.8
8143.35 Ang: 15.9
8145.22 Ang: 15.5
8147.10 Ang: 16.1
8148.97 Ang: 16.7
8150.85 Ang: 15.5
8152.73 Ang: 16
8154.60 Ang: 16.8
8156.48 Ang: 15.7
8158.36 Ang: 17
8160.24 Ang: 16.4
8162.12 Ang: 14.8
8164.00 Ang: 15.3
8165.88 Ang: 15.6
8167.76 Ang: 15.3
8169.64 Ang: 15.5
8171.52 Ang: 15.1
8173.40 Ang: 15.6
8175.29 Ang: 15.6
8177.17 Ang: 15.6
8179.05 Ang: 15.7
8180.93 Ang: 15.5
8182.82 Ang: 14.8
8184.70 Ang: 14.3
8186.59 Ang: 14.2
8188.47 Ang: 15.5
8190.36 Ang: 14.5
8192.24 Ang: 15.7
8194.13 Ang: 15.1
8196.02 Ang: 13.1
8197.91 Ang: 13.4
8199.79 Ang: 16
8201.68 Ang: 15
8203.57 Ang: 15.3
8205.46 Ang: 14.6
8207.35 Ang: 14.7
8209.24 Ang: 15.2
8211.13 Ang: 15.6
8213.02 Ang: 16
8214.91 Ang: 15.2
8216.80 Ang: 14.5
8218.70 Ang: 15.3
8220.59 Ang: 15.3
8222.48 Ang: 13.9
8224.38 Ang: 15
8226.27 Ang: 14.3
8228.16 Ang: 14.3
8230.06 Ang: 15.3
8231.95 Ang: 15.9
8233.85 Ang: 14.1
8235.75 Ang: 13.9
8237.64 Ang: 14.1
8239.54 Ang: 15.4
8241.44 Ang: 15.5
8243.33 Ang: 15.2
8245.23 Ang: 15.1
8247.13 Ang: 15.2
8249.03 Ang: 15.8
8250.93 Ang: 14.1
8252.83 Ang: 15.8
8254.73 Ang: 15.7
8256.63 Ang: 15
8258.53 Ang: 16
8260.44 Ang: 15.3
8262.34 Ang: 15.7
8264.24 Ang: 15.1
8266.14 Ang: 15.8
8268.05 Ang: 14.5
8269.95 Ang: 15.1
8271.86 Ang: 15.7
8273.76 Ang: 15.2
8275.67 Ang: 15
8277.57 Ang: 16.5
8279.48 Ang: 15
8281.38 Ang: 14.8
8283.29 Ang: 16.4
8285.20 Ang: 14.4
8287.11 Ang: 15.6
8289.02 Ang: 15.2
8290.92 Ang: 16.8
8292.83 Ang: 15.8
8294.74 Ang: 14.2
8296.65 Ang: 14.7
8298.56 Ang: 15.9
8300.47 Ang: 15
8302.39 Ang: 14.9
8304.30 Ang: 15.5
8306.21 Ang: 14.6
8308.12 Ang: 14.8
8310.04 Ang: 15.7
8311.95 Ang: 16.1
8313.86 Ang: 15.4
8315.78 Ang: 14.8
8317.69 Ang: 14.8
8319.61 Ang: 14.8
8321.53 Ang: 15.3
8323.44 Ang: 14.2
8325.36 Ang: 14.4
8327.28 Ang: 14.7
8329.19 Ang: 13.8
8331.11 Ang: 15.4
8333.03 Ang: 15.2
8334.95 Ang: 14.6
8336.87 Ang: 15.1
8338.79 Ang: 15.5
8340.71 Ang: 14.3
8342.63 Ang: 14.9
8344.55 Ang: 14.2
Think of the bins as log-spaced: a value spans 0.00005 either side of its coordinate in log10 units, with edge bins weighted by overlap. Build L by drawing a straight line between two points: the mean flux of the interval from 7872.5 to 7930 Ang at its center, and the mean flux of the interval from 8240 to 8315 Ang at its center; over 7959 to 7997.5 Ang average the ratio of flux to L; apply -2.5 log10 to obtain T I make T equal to -0.04 mag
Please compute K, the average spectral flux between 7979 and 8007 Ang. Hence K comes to 16.4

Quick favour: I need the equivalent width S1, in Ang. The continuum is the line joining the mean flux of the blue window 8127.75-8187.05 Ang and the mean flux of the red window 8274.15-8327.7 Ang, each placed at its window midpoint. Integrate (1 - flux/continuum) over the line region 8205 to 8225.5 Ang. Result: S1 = 0.5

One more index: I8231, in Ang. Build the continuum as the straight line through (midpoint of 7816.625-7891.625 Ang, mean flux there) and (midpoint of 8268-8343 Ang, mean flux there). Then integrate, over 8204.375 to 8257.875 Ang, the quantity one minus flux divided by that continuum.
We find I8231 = 1.1 Ang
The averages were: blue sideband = 16.3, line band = 15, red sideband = 15.1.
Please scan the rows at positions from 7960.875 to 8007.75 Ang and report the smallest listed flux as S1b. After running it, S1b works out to 14.3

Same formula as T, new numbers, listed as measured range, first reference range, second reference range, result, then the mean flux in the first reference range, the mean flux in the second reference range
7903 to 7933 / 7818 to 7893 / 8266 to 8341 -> 0.01 mag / 16.3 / 15.1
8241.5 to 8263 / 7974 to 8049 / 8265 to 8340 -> 0.00 mag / 16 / 15.2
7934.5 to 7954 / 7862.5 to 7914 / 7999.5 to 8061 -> 0.01 mag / 16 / 15.7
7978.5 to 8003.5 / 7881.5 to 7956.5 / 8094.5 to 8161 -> -0.04 mag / 15.9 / 15.7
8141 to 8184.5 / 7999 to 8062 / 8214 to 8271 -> -0.03 mag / 15.7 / 15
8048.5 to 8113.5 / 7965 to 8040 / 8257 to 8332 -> 0.00 mag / 16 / 15.2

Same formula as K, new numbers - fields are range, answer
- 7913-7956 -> 15.9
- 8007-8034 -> 15.7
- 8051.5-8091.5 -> 15.9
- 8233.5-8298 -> 15.2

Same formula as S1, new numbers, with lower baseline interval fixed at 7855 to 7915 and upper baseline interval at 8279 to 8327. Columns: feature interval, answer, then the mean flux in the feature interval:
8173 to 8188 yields 0.26 Ang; 15.2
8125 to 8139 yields 0.33 Ang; 15.2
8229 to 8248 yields 0.41 Ang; 15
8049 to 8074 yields -0.42 Ang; 16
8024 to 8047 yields 0.10 Ang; 15.7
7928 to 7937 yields -0.16 Ang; 16.3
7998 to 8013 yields 0.11 Ang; 15.7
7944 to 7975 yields 0.16 Ang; 15.8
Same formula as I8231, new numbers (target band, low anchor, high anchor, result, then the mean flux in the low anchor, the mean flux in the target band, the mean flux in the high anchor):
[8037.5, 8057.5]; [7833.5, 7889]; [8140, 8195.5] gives 0.14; 16.1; 15.7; 15.5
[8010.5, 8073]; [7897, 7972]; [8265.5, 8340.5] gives -0.24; 15.9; 15.8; 15.1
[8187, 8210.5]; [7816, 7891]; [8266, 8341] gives 0.87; 16.3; 14.8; 15.1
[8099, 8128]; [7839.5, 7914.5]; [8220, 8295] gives -0.14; 16.1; 15.6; 15.2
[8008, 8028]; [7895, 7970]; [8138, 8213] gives -0.02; 15.9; 15.7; 15.4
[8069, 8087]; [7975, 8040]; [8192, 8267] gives 0.05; 16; 15.7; 15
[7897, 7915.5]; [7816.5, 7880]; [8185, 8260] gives 0.25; 16.3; 15.9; 15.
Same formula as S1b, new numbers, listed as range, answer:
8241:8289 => 14.1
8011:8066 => 14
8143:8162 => 15.5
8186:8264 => 13.1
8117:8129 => 14.8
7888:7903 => 14.9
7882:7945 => 14.5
